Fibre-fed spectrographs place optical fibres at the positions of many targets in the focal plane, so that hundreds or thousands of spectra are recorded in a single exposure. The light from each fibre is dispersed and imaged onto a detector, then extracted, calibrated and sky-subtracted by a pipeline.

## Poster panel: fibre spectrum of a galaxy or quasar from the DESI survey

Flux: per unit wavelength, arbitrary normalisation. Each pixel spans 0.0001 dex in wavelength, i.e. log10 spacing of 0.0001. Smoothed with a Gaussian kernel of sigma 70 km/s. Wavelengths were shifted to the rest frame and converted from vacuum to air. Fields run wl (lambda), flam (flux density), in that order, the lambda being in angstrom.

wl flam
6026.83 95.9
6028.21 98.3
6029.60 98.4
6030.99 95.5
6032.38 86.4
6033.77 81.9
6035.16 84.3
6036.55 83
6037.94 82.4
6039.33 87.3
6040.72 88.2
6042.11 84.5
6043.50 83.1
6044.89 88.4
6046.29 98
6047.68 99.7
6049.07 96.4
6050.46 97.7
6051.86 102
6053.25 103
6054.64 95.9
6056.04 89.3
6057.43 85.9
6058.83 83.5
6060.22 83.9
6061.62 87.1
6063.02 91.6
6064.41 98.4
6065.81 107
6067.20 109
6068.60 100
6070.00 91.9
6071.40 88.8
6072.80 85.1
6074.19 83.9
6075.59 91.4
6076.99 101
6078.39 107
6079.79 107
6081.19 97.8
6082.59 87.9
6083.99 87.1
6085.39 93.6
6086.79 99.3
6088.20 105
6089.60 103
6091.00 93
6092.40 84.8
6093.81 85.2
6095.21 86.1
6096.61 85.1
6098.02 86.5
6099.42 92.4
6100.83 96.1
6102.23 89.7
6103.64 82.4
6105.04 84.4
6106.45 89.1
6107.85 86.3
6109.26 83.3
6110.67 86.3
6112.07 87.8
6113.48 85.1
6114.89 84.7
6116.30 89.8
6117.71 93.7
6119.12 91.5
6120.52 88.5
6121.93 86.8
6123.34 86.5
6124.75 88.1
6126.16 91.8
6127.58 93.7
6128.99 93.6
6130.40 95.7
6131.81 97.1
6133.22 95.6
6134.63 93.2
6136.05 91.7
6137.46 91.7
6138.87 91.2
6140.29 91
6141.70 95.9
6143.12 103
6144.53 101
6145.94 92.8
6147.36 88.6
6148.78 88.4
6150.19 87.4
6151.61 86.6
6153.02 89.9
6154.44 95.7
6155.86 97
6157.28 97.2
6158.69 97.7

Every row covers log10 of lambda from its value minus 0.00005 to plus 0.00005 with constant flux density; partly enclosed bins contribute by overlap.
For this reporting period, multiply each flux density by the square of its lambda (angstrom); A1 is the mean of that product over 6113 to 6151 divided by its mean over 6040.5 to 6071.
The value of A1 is 1.00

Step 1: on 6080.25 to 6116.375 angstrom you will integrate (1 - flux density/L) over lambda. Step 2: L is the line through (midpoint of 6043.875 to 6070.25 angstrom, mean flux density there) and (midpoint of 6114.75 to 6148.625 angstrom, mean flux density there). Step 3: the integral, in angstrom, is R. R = 1.5 angstrom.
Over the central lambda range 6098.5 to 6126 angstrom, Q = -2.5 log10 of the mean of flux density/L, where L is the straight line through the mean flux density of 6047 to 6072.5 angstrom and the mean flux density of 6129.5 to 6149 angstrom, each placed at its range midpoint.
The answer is 0.08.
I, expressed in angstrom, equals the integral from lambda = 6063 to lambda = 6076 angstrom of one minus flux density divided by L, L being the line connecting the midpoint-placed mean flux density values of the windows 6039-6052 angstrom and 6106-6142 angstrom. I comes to -0.5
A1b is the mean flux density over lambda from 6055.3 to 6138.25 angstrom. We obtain 91.6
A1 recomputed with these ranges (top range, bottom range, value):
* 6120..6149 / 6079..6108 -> 1.03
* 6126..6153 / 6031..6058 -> 1.06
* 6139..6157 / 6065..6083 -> 0.98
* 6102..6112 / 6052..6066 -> 0.94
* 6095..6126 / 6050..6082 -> 0.94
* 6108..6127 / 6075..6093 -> 0.92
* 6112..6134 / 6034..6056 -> 1.02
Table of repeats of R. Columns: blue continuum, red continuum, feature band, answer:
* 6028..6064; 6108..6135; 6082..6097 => -0.3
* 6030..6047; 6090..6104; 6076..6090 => -1.7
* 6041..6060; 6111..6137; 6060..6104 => -0.8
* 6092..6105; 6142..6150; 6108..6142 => 0.3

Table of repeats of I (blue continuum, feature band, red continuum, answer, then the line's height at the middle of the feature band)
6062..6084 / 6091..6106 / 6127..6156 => 1.18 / 95.1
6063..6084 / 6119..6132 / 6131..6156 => 0.40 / 94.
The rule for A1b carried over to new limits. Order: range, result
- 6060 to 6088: 95.3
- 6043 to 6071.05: 94.6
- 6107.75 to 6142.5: 90.5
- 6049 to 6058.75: 94.9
